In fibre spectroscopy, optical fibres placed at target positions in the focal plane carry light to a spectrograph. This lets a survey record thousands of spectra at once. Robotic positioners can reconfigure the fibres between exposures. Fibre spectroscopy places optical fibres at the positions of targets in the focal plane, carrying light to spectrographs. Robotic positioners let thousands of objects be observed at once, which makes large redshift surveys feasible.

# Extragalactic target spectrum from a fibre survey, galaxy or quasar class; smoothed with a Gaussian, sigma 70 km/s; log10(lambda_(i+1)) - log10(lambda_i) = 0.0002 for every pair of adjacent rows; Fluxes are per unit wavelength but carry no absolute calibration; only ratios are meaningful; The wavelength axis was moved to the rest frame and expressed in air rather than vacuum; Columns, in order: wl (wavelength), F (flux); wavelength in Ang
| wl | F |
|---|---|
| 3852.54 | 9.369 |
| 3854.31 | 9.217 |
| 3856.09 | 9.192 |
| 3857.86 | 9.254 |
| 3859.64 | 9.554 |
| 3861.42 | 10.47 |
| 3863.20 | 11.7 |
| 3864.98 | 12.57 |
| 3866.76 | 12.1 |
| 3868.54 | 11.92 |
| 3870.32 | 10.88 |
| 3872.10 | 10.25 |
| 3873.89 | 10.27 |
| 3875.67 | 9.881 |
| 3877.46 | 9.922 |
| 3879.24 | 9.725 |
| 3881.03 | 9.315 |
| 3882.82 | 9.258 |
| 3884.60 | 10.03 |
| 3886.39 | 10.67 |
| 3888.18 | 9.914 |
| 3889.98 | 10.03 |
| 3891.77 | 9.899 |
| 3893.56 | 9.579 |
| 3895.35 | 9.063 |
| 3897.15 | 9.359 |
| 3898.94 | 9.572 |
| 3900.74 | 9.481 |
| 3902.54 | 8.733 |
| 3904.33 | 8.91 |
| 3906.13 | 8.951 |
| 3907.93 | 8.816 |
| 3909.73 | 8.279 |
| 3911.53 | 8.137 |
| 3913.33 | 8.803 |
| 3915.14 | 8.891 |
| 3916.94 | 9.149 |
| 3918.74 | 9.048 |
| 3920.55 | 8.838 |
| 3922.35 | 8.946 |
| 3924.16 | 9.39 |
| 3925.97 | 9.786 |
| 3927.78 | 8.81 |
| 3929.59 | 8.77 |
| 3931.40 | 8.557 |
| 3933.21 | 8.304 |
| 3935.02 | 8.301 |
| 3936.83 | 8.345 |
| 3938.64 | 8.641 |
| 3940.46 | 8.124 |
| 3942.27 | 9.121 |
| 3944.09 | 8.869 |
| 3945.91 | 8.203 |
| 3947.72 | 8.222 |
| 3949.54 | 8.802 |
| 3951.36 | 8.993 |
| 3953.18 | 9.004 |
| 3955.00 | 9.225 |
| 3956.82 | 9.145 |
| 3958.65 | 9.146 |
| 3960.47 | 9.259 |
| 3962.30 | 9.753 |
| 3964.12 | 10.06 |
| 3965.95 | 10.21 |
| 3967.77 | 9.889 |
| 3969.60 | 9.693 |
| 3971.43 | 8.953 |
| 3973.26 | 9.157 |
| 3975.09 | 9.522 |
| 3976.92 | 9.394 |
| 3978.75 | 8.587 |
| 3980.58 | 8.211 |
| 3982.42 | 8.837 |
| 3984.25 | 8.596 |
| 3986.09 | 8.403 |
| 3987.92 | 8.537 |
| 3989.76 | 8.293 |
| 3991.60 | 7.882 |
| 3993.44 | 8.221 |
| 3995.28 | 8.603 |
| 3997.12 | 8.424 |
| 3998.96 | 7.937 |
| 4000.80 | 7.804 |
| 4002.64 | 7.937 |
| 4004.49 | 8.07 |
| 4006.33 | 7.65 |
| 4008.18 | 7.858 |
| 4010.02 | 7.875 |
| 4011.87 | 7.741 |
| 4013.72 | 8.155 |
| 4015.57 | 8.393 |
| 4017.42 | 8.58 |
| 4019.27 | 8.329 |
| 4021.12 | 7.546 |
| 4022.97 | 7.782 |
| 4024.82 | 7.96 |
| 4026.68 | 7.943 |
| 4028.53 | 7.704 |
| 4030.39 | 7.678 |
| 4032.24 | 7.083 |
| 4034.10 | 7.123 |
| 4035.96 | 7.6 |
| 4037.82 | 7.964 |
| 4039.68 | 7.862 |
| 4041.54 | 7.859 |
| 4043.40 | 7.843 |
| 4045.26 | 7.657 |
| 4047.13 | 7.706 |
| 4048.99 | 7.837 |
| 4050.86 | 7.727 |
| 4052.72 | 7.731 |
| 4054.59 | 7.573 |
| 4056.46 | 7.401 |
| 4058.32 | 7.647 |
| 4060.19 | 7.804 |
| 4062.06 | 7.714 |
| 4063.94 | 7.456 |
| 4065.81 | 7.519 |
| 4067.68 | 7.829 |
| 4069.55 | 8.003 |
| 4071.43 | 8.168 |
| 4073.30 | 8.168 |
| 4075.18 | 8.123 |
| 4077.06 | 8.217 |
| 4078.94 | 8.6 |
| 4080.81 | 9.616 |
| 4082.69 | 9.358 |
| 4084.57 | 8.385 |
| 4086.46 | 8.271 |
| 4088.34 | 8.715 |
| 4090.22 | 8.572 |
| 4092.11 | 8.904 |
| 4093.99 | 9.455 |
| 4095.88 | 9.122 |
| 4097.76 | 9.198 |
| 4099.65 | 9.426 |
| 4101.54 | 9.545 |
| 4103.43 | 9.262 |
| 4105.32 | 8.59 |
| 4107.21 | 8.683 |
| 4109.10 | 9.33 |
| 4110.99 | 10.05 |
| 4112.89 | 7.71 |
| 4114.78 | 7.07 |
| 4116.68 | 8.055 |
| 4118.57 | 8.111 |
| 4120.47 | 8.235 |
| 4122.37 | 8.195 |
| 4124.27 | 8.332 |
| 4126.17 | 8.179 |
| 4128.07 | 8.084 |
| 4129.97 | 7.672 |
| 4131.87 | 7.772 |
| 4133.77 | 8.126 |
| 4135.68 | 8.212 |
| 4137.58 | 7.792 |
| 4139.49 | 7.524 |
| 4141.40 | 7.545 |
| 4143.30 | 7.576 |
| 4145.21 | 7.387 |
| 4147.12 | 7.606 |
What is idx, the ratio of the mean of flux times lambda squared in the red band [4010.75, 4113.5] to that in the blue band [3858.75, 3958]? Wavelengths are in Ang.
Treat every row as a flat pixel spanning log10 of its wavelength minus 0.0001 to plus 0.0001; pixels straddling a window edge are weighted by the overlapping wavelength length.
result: 0.95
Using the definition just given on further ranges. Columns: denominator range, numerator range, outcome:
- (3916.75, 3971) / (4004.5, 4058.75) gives 0.90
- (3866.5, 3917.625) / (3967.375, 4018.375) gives 0.93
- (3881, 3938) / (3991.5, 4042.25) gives 0.92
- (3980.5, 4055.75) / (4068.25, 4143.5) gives 1.11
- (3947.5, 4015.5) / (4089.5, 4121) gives 1.07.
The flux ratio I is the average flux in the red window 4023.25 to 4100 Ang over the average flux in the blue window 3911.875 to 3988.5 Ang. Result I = 0.90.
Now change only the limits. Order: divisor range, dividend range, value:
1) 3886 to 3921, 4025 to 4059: 0.83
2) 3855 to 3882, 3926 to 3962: 0.84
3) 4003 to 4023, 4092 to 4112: 1.15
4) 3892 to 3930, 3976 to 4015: 0.91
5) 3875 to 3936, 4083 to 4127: 0.94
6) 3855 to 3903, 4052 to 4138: 0.83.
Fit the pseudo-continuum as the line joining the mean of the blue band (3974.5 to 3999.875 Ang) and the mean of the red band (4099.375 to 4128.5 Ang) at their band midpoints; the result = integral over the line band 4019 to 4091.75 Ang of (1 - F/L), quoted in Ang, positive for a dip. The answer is 4.9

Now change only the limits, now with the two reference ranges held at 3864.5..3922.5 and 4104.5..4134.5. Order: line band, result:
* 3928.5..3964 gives 1.99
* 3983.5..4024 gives 3.89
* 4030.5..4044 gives 1.77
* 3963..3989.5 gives 0.06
